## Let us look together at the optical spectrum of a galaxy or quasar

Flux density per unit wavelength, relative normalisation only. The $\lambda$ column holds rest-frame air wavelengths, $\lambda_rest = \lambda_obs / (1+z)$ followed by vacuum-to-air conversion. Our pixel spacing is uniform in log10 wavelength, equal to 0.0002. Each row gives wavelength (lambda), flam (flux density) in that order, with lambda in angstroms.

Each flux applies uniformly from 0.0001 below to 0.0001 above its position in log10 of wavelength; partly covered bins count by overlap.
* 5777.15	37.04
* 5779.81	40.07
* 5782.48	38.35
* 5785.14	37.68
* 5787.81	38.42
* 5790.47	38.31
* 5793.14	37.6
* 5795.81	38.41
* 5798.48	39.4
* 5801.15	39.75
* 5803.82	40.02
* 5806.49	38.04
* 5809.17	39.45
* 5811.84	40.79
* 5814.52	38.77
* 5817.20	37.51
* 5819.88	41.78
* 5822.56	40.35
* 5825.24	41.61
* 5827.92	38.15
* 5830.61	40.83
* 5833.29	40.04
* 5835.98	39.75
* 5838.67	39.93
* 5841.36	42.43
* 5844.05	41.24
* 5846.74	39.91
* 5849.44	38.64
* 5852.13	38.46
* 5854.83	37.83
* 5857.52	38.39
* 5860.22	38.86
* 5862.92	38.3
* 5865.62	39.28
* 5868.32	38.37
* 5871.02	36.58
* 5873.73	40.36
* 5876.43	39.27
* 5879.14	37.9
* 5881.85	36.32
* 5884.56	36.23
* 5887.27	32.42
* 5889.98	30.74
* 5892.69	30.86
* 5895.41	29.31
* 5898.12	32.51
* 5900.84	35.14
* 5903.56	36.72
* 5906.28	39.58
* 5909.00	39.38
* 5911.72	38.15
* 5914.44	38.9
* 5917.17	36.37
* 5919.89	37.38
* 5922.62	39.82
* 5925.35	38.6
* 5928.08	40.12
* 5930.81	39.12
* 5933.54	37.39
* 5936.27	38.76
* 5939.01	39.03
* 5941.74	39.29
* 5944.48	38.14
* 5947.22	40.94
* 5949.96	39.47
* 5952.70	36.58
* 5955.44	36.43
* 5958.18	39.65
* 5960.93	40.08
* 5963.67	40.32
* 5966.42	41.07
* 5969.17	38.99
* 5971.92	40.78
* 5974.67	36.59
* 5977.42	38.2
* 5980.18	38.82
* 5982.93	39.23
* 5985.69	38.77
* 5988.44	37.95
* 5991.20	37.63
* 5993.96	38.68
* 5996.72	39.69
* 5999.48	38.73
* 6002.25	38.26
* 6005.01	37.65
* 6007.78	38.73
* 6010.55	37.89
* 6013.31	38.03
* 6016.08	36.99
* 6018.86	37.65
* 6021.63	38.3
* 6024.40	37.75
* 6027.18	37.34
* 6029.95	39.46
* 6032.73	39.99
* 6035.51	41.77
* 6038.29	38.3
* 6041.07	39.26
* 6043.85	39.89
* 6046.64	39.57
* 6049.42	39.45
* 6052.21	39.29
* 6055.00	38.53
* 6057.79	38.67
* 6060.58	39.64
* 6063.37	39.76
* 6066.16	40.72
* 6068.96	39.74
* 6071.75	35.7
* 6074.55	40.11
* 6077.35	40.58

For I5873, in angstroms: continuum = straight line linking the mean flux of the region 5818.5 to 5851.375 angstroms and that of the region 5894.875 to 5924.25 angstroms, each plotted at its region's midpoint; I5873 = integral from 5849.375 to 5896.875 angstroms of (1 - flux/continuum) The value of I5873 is 2.6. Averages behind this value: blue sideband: 40.4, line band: 36.5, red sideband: 36.9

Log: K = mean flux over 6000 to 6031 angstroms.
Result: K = 38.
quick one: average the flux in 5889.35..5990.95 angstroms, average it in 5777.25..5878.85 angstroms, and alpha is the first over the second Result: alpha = 1.0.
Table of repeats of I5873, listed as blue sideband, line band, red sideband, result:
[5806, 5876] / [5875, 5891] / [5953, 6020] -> 1.47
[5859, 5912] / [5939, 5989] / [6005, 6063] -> -1.82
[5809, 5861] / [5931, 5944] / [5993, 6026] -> 0.07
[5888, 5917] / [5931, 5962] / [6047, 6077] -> -2.10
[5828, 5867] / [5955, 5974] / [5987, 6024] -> -0.57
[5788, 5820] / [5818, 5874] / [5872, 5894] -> -3.56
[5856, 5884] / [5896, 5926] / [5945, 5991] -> 1.01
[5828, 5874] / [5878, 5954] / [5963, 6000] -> 4.16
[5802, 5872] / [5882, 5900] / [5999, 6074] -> 3.16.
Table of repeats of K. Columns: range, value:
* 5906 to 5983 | 38.9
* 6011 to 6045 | 38.7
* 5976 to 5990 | 38.6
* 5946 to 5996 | 38.9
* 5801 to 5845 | 40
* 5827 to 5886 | 38.9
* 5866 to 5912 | 35.9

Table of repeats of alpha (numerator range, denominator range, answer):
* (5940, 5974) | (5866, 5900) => 1.12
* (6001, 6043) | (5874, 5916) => 1.08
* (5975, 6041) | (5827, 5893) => 1.01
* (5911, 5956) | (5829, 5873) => 0.98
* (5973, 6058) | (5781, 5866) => 0.98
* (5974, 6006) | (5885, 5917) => 1.10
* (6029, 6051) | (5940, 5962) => 1.02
